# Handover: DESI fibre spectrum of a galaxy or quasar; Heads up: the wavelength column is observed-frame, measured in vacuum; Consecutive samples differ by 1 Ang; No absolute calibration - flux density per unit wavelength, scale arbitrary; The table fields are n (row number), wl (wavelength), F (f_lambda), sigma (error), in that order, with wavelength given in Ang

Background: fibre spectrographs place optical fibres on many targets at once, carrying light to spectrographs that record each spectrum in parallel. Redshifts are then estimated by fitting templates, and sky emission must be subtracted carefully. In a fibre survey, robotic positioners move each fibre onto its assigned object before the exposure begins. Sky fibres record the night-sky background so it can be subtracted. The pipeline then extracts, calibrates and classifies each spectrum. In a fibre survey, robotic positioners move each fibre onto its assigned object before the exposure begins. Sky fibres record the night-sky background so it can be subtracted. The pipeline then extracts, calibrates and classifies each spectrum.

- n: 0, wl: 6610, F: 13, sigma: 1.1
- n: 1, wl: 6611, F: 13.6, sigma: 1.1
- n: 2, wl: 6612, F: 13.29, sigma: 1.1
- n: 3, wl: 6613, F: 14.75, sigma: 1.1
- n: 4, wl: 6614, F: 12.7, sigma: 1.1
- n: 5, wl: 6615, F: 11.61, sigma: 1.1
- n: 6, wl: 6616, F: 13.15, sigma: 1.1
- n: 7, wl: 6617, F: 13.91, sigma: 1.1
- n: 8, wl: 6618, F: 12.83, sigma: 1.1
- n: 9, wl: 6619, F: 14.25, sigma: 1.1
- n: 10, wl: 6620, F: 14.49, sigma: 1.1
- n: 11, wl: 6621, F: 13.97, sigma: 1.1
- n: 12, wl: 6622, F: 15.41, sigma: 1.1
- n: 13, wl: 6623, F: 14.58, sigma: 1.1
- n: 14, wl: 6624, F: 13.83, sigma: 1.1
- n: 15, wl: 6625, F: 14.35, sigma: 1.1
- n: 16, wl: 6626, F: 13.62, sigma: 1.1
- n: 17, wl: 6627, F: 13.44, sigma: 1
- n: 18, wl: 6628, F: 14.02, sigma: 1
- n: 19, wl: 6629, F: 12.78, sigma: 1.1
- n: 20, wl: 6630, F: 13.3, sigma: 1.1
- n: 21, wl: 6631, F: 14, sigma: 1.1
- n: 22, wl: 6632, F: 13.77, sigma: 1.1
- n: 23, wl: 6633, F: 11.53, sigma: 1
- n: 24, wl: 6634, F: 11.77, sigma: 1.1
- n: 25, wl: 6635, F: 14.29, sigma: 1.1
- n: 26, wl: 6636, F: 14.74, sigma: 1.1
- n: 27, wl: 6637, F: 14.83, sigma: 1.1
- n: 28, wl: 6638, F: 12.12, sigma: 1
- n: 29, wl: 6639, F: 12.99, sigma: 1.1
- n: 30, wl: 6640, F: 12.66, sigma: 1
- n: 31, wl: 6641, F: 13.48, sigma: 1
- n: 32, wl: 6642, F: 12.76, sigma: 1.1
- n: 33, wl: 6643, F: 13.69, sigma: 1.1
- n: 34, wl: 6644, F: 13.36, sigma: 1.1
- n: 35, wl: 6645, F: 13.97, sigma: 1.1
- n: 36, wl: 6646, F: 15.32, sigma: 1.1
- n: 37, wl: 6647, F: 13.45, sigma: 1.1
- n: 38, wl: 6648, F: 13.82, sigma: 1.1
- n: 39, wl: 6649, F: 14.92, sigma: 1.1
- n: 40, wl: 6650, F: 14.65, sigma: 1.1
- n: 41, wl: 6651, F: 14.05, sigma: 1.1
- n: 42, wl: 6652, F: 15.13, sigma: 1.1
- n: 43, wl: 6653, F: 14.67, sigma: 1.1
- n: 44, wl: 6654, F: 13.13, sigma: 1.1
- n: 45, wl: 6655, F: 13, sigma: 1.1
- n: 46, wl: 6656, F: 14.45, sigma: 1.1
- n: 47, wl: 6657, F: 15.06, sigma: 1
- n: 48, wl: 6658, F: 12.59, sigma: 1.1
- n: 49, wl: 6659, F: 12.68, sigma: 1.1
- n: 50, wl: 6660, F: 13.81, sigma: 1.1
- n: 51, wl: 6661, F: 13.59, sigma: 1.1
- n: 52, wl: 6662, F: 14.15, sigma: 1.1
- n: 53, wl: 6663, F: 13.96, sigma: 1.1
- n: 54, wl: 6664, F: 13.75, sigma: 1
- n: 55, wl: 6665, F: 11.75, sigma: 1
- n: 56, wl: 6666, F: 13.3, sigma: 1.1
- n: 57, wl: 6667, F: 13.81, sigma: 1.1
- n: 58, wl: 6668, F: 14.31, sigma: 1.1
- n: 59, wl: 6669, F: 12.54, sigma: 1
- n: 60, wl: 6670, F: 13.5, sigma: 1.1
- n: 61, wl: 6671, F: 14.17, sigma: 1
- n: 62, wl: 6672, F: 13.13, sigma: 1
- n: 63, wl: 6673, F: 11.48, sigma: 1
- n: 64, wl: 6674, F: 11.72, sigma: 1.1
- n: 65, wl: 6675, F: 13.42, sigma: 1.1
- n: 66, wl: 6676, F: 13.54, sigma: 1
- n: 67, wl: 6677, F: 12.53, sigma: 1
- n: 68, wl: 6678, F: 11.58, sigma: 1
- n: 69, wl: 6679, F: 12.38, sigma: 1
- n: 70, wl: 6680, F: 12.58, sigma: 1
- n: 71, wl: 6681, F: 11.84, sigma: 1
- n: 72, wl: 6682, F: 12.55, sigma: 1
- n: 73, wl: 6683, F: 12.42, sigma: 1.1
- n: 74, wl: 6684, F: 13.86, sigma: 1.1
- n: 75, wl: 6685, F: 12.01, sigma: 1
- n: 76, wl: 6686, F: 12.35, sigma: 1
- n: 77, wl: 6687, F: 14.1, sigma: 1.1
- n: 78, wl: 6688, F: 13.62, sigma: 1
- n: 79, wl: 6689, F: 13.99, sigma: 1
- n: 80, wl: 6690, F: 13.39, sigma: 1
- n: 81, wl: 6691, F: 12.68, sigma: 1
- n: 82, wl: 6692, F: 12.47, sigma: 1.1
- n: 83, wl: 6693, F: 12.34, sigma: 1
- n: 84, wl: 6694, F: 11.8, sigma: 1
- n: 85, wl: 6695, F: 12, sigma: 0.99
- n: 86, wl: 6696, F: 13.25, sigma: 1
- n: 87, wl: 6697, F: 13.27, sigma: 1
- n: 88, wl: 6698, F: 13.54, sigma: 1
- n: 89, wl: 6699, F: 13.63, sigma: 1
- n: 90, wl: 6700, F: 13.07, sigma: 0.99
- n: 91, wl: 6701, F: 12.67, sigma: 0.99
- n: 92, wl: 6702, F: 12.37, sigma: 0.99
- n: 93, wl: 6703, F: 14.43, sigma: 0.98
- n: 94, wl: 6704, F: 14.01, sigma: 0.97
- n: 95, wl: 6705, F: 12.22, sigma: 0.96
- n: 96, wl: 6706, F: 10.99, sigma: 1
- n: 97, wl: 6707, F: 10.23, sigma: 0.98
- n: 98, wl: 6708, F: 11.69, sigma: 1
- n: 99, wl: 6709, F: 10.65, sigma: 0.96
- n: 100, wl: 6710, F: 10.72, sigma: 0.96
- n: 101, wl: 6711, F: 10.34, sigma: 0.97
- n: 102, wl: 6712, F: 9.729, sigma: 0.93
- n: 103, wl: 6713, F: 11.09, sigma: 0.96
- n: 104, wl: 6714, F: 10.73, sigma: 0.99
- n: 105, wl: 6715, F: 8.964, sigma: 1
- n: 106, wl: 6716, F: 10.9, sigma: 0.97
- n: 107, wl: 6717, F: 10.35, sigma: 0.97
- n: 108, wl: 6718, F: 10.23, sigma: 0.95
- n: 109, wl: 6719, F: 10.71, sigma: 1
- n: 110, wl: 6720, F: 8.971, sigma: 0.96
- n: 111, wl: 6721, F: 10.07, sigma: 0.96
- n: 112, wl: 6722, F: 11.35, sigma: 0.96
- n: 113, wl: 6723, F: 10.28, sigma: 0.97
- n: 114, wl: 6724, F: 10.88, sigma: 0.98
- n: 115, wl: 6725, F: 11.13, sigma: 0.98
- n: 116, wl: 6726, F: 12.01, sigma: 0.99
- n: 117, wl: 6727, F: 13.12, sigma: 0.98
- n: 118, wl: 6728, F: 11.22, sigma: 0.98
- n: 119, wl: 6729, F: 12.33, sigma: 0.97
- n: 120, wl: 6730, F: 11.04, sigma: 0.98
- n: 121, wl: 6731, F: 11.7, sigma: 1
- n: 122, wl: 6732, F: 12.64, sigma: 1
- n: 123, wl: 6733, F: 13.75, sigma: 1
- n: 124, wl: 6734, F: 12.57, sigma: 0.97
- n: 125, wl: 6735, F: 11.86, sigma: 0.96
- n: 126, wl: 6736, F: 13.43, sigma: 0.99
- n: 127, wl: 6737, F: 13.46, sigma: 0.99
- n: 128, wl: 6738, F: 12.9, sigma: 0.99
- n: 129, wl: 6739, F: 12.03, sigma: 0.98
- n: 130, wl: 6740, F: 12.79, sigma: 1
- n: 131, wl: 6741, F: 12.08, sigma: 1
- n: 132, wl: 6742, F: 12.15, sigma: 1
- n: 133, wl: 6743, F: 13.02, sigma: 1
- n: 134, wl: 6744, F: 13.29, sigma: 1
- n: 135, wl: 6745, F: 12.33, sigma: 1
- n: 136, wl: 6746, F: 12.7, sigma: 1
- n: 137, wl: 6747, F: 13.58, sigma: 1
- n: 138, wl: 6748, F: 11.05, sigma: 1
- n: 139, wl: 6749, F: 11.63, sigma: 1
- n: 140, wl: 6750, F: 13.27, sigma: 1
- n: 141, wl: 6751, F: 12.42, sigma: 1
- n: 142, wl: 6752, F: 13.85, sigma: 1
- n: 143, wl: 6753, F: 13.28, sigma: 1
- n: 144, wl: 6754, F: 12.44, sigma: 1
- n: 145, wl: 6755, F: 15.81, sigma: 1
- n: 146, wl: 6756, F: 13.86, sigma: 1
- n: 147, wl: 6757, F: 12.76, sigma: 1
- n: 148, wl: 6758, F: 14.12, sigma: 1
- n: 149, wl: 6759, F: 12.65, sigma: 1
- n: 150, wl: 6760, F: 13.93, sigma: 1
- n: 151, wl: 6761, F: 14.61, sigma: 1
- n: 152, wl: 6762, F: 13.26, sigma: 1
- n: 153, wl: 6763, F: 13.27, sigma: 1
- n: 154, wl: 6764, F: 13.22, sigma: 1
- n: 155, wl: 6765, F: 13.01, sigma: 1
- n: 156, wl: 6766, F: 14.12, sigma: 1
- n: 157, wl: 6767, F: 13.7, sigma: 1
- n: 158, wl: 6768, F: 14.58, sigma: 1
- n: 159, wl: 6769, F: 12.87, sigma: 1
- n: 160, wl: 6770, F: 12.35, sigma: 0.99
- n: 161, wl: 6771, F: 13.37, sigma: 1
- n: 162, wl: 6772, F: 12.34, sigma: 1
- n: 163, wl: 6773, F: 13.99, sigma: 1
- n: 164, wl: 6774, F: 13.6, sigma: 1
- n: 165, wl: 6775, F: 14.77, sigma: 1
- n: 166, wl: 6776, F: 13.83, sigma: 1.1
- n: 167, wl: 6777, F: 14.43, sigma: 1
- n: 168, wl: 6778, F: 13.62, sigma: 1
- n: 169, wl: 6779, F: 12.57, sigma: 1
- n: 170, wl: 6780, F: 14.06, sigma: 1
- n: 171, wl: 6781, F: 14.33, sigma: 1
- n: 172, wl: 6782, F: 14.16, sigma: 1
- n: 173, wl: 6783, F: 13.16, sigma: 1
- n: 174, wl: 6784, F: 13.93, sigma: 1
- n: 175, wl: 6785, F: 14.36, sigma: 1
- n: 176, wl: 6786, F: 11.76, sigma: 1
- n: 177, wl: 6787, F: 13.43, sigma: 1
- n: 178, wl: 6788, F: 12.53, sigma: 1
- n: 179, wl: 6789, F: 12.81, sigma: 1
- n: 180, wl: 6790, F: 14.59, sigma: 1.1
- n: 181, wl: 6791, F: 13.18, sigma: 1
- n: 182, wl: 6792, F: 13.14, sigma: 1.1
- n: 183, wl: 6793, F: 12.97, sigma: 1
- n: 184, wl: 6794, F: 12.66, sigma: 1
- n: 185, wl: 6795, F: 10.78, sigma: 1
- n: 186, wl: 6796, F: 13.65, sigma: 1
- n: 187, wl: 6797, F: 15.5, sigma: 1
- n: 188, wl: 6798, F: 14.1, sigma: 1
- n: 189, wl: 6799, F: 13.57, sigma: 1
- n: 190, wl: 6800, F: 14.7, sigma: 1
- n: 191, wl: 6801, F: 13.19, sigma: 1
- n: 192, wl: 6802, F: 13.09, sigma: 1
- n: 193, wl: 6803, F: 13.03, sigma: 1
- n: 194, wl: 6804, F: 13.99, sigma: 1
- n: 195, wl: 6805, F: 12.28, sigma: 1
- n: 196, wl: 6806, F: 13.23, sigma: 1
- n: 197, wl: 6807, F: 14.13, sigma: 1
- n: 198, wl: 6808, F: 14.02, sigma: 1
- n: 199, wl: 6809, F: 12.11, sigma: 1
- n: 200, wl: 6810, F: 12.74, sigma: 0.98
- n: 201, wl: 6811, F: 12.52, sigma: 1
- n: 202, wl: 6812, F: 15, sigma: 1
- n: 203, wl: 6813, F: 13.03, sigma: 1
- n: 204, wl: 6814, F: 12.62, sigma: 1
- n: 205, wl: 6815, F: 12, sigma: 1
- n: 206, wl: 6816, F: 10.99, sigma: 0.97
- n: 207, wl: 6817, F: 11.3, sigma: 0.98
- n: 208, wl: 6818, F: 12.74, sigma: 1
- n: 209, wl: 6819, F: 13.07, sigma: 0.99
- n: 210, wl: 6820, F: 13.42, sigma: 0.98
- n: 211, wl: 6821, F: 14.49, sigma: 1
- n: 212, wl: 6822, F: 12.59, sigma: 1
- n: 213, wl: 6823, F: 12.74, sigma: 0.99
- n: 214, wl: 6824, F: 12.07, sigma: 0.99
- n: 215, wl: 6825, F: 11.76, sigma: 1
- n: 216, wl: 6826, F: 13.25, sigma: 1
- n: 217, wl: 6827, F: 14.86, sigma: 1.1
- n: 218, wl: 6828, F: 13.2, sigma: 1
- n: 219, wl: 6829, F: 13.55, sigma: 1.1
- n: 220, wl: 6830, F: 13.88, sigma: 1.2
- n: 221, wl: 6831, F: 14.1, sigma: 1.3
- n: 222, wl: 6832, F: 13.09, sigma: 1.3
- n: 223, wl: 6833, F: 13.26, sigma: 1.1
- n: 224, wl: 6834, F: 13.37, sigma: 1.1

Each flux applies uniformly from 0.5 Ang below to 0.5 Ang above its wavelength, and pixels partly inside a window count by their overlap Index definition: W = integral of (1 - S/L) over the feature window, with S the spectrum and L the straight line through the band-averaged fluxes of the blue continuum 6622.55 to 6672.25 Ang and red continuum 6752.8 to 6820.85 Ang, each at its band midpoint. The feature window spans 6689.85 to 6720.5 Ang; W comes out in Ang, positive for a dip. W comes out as 4.1 Ang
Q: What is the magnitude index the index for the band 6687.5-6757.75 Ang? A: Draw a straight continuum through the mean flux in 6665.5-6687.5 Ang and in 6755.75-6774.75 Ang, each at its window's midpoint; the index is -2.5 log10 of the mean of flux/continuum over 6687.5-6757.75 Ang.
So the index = 0.087 mag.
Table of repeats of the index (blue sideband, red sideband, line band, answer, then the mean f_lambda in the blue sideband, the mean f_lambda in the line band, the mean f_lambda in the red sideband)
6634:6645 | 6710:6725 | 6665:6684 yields -0.07 mag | 13.4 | 12.8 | 10.4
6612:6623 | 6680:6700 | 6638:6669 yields -0.03 mag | 13.7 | 13.7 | 12.9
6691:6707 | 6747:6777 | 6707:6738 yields 0.15 mag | 12.7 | 11.3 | 13.4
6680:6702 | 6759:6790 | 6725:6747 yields 0.06 mag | 12.9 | 12.5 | 13.5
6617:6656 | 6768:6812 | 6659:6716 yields 0.09 mag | 13.8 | 12.6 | 13.4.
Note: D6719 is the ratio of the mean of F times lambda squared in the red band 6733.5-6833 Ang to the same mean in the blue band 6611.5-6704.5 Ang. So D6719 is 1.0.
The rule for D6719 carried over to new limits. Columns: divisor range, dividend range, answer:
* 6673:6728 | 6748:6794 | 1.15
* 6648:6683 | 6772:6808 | 1.05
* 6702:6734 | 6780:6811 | 1.21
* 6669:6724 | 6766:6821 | 1.14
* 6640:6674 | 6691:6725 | 0.86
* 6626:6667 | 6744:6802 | 1.02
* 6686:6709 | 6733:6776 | 1.05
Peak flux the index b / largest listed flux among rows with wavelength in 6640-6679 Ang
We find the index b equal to 15.32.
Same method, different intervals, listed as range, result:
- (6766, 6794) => 14.77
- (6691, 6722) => 14.43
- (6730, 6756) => 15.81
